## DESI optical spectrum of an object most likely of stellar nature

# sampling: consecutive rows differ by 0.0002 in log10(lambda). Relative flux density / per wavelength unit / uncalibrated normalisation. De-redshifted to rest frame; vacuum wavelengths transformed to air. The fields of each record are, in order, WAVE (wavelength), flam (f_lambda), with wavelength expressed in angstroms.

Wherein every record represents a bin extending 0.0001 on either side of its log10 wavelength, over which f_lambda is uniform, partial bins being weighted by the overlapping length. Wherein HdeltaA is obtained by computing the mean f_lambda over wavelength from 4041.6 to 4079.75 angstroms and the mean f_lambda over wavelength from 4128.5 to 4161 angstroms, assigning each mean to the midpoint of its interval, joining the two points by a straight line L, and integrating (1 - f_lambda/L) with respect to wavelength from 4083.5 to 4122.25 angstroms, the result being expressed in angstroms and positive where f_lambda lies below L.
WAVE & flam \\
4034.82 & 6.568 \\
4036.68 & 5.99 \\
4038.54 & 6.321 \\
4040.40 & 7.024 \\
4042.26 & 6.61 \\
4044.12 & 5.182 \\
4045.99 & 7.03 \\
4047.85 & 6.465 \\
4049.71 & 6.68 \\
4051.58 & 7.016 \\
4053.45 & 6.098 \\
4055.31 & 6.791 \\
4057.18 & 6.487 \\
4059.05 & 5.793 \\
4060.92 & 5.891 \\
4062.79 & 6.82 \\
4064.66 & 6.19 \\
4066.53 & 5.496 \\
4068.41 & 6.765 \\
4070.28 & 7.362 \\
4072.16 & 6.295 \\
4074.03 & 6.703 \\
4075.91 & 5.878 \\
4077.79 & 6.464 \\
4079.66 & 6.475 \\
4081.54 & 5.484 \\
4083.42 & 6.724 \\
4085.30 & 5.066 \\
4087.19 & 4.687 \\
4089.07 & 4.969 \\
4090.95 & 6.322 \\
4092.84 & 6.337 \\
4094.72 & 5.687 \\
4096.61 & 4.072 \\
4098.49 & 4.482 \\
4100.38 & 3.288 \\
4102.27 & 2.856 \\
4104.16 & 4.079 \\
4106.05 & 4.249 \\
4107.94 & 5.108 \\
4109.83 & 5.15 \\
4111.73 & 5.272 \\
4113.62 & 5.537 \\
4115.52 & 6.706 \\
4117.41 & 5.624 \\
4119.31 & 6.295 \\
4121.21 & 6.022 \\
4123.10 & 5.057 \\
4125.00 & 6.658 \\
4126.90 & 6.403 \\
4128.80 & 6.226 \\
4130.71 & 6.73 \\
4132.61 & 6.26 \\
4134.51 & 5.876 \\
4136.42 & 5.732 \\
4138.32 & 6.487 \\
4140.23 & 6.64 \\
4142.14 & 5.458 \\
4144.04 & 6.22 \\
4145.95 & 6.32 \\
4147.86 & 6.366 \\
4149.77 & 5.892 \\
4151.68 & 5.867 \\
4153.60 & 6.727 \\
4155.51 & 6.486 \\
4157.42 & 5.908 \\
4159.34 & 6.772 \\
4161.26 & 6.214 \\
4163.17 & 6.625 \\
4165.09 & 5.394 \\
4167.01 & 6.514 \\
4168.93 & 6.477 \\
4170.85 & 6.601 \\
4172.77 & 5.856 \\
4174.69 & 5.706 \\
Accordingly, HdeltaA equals 7.3 angstroms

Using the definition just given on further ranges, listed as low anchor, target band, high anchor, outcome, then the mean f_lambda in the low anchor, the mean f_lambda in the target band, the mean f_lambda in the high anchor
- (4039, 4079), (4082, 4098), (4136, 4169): 2.29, 6.43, 5.45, 6.23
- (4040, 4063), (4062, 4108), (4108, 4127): 4.64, 6.43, 5.52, 5.81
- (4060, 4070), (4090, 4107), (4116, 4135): 4.43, 6.31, 4.6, 6.14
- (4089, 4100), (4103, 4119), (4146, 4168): 0.83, 5.24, 5.23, 6.25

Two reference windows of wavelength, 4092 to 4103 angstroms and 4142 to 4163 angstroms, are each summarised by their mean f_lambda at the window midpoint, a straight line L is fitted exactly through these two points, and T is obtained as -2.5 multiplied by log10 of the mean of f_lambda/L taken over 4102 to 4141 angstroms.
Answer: -0.09 mag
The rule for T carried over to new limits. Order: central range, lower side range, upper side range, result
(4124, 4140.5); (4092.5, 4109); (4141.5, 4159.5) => -0.14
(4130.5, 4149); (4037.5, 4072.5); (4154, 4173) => 0.03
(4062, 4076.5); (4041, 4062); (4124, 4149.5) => -0.02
